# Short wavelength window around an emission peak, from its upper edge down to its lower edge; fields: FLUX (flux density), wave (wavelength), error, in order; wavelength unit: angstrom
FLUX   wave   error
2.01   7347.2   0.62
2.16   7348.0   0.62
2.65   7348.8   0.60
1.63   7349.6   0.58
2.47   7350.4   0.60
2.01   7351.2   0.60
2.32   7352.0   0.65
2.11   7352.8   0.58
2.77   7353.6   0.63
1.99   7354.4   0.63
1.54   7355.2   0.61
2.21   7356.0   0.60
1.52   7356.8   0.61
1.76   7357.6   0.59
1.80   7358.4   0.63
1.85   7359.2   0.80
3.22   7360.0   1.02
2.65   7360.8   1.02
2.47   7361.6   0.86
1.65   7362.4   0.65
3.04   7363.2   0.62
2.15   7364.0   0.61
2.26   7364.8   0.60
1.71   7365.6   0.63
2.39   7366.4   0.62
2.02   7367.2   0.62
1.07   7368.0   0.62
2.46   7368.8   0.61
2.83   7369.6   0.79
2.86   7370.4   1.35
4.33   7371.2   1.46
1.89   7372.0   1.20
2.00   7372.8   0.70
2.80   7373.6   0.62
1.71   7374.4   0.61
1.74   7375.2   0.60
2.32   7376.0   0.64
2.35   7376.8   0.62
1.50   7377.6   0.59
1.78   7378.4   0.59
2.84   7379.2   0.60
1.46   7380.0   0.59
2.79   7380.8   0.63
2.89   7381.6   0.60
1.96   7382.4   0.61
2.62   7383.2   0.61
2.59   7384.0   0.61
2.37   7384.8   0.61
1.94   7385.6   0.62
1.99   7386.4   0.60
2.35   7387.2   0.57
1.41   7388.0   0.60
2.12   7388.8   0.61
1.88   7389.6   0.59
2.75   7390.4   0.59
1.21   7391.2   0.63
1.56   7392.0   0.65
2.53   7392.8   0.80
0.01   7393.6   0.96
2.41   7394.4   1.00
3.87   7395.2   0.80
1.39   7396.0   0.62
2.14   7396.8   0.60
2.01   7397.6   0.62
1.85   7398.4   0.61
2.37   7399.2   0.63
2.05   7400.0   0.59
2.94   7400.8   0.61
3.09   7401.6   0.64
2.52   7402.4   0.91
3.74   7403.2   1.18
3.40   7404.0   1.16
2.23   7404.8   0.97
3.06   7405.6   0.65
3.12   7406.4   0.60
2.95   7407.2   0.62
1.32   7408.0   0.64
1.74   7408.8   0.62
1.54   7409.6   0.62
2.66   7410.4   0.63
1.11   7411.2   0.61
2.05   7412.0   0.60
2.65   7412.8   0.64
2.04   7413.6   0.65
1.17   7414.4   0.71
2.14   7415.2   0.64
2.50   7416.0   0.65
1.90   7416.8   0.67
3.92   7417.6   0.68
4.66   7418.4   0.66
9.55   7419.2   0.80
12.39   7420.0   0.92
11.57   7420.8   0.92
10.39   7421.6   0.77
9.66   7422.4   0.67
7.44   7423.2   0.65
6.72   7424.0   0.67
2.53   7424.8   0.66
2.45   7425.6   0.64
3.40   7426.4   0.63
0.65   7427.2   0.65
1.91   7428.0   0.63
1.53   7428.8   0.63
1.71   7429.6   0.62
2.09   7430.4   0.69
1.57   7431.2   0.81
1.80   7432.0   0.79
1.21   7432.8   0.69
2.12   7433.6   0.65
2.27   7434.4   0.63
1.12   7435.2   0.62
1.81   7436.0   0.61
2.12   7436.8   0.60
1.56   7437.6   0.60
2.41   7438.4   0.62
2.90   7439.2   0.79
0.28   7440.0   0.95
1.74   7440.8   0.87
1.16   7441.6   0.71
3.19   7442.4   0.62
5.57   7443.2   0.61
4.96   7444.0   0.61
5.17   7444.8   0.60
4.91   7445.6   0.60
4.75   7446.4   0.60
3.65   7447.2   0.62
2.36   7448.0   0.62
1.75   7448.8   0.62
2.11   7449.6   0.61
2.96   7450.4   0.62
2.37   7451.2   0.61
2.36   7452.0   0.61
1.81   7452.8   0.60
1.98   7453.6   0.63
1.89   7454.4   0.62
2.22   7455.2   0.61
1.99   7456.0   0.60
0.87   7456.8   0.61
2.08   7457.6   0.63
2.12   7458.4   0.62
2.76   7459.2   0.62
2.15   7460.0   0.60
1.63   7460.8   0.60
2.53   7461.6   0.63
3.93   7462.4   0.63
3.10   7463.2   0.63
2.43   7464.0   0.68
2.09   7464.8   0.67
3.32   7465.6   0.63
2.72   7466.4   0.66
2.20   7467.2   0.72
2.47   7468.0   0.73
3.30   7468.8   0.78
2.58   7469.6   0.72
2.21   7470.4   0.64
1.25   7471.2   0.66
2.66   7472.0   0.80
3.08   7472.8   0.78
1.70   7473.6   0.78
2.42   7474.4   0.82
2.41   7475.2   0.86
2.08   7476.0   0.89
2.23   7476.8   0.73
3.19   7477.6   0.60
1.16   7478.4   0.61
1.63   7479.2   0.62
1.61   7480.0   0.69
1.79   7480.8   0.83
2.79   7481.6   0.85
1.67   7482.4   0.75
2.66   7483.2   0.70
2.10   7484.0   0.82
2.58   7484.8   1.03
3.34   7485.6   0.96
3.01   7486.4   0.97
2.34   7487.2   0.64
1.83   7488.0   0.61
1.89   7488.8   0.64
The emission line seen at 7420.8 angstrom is Halpha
